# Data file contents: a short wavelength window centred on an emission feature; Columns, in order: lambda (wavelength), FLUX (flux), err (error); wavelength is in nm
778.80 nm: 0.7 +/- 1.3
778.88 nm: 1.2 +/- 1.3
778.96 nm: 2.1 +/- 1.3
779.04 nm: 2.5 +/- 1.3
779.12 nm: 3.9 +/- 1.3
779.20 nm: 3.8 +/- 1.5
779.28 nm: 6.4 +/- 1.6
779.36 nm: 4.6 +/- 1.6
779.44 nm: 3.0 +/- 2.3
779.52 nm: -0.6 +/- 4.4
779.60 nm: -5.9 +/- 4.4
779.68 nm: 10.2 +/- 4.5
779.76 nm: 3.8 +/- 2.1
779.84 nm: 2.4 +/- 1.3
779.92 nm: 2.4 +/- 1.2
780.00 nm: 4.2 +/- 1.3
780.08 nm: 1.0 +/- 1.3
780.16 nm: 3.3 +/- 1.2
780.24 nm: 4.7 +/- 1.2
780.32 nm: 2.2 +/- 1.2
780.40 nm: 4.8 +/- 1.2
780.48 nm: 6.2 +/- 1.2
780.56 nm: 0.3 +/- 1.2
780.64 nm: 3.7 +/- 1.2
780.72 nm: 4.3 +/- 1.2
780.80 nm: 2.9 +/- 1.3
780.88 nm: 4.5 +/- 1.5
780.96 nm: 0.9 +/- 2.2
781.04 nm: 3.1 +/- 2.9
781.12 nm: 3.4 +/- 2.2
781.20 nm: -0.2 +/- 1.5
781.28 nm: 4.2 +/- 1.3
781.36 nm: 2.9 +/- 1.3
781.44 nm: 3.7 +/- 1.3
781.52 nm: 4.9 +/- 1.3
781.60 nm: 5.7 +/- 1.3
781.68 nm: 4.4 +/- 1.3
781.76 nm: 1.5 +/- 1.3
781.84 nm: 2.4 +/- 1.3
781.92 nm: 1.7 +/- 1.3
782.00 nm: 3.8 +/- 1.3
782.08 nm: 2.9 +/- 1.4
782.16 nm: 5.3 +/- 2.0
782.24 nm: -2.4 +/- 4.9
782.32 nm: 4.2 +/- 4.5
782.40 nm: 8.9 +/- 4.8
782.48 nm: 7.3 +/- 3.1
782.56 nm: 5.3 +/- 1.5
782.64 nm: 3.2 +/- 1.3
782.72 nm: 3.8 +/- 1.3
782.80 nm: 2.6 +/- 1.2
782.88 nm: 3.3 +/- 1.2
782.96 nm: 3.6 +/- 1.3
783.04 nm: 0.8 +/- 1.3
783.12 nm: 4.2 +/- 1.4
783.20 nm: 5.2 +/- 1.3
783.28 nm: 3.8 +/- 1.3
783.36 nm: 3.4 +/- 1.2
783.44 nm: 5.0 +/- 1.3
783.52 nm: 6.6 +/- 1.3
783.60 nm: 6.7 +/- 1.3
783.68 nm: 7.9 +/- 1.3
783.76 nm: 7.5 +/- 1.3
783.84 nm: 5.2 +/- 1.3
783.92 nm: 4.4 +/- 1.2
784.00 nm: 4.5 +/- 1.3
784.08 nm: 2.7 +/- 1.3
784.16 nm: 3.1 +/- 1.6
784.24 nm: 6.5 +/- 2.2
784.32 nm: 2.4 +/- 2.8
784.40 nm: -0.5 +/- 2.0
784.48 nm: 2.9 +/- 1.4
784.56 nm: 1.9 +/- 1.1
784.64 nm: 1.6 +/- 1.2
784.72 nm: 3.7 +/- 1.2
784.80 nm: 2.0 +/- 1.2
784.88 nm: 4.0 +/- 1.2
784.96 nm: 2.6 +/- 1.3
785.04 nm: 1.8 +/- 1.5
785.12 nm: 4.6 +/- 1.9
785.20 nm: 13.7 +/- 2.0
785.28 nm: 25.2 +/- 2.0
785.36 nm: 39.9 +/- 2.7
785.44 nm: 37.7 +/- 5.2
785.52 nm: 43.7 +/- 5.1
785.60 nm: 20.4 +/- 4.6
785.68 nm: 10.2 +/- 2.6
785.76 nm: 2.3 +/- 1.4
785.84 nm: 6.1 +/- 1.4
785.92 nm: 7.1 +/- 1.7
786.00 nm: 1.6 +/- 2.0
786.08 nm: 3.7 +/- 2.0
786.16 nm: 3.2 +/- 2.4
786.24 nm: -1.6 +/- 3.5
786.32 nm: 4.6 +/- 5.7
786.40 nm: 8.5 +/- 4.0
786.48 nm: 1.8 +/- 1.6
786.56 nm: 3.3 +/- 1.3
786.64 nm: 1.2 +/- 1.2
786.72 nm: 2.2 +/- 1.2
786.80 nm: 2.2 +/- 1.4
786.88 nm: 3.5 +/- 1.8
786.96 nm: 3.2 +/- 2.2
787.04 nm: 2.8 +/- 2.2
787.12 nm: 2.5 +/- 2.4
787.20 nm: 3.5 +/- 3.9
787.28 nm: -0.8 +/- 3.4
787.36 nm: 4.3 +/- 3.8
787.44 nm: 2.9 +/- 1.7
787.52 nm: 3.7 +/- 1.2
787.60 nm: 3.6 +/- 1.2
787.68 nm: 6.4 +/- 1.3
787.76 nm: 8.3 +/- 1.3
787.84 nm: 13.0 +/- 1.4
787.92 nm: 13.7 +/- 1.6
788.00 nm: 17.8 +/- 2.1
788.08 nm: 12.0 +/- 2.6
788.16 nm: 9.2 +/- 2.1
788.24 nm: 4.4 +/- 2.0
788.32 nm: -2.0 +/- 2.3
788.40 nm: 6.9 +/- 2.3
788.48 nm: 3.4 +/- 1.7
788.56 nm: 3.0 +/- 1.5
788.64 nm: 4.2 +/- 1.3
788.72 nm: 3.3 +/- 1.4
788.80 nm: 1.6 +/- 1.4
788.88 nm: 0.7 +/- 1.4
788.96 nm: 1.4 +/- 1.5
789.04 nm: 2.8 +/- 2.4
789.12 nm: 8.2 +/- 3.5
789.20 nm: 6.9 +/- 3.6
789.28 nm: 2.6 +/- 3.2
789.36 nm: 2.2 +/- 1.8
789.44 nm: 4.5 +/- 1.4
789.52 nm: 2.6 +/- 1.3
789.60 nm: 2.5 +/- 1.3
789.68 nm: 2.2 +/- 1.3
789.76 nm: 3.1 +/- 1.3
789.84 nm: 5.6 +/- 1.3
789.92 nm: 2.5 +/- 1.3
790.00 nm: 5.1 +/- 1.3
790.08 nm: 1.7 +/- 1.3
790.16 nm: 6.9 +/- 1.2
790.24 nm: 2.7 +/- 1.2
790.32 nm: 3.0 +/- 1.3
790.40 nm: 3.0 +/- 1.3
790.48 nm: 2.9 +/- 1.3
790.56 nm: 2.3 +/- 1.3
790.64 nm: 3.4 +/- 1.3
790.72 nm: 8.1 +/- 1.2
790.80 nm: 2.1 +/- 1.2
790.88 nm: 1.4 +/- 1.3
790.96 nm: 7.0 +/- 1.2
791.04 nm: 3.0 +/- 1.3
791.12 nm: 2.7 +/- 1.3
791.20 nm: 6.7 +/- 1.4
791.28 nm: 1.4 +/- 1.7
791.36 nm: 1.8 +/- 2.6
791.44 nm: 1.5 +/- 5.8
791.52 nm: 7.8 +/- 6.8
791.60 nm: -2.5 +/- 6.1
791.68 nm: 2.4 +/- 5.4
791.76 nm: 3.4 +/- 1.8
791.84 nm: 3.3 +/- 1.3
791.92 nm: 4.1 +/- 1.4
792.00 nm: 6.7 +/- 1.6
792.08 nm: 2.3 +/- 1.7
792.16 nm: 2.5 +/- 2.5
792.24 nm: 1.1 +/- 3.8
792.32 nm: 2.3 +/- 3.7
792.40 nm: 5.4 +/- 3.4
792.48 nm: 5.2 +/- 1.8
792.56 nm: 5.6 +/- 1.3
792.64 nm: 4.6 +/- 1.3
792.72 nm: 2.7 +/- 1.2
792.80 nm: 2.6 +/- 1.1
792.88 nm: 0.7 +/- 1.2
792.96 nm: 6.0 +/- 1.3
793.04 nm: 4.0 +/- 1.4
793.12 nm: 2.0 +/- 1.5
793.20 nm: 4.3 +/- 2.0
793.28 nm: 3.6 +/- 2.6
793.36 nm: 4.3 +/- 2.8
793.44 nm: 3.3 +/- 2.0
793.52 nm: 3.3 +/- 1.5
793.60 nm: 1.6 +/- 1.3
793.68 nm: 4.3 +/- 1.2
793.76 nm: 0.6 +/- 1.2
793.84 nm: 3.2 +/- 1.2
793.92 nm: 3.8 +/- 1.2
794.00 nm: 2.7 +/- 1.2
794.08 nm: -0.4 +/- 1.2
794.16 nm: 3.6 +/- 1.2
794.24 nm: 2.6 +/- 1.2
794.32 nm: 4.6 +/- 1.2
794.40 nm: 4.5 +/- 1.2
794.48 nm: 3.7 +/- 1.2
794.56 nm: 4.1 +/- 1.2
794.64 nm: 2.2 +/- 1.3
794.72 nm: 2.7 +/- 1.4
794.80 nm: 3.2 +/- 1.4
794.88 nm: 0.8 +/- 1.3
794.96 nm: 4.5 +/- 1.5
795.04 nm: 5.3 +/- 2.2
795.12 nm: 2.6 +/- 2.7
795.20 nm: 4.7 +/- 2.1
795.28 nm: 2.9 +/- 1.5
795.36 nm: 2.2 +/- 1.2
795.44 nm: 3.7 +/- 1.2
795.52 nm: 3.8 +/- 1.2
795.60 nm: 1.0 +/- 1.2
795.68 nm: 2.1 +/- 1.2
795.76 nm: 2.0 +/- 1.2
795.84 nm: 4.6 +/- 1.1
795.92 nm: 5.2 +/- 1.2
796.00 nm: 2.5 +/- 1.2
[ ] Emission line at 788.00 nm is [N II] 6583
